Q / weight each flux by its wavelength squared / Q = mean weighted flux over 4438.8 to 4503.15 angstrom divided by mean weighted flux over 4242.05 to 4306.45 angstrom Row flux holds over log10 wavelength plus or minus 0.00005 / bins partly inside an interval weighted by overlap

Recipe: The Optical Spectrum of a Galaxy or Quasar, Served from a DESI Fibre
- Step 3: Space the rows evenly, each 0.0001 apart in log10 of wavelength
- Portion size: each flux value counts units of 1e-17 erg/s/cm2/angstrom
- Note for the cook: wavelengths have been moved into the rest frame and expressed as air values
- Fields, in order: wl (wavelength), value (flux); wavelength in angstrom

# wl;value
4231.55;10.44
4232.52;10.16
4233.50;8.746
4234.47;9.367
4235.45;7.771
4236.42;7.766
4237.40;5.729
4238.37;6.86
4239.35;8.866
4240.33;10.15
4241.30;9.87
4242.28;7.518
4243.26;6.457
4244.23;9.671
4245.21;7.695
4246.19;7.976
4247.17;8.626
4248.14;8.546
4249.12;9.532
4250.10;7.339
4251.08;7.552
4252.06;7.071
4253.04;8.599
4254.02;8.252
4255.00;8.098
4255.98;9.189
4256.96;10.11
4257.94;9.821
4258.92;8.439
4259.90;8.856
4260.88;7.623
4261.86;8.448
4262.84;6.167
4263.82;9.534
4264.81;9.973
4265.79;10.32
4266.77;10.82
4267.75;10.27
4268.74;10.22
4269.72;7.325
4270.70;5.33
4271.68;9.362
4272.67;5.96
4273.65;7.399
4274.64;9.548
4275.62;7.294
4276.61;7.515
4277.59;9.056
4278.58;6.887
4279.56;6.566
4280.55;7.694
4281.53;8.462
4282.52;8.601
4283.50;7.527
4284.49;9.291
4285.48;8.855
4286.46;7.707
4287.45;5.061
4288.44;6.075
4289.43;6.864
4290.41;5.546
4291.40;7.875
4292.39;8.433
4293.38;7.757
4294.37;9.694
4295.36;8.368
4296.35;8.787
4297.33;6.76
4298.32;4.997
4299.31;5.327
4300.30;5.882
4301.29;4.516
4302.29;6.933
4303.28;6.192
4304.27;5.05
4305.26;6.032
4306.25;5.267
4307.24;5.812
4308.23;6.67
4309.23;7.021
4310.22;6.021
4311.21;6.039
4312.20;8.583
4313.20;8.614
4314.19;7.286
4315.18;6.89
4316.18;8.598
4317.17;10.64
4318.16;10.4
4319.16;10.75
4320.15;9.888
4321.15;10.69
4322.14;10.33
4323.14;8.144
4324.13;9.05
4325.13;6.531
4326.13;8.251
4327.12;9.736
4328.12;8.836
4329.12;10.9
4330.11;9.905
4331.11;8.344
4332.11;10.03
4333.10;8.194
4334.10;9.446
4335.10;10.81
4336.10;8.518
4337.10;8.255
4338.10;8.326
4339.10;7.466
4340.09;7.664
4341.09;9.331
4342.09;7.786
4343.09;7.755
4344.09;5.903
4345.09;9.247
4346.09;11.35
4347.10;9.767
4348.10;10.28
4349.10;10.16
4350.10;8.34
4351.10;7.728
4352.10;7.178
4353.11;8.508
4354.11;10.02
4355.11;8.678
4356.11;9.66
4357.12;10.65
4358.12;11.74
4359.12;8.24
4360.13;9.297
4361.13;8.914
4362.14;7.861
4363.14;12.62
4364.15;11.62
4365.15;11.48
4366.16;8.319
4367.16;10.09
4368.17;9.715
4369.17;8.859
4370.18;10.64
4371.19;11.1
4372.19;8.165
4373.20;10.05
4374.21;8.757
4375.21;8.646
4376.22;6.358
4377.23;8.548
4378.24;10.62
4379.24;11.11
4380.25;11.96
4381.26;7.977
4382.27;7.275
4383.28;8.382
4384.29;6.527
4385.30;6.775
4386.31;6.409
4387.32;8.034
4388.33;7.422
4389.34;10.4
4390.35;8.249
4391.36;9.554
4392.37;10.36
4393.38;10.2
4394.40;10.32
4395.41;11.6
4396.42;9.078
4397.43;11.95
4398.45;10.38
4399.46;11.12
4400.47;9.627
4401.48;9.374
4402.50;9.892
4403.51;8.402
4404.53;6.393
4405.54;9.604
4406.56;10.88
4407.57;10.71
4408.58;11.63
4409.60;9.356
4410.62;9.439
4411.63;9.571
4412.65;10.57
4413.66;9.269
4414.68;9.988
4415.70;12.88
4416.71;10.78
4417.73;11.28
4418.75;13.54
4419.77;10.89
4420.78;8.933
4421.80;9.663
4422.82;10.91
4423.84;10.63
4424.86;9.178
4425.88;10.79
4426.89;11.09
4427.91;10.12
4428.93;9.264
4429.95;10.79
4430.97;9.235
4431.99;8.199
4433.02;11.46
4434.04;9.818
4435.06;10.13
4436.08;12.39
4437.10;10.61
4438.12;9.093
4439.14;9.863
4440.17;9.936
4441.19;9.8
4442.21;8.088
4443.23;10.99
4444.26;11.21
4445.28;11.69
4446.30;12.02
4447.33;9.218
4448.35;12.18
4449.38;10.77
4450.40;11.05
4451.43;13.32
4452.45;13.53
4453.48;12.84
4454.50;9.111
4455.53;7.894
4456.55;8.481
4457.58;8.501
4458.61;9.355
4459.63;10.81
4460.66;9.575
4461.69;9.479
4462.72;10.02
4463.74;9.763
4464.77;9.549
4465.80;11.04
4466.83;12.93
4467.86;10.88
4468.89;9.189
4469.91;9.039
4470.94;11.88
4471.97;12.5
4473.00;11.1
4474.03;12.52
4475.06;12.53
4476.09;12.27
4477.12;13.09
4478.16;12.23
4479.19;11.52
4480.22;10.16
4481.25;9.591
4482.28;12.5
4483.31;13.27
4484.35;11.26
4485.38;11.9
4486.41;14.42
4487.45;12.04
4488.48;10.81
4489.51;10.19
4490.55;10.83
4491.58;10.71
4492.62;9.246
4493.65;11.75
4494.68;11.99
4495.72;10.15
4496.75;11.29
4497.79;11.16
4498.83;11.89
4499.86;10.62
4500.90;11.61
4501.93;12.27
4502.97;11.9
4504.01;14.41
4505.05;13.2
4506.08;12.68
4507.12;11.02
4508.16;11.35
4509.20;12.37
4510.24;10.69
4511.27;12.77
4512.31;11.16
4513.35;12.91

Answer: 1.54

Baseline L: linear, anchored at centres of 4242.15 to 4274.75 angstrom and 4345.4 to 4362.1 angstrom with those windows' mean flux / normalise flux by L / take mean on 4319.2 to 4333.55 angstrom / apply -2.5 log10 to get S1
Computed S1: -0.02 mag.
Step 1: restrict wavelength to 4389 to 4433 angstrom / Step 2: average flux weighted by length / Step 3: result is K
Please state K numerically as 10.2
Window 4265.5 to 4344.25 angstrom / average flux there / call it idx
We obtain 7.97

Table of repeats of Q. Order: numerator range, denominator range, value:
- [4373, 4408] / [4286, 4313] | 1.44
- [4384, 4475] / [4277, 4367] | 1.29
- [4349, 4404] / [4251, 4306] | 1.26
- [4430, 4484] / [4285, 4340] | 1.46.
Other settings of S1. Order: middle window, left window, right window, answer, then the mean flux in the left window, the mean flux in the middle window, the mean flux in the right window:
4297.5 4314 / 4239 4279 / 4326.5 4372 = 0.39 mag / 8.47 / 6.22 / 9.31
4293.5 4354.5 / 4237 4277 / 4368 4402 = 0.09 mag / 8.4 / 8.19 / 9.28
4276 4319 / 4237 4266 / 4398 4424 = 0.22 mag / 8.42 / 7.29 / 10.2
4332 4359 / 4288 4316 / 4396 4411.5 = -0.11 mag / 6.78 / 8.97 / 9.85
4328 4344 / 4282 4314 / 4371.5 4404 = -0.12 mag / 6.95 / 8.77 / 9.19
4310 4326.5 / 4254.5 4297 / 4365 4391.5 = -0.02 mag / 8.2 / 8.68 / 8.9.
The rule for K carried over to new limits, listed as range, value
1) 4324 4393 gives 9.06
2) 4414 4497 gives 10.8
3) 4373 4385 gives 8.78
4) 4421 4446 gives 10.2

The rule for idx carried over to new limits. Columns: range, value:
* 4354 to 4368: 9.93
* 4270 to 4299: 7.55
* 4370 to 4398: 9.14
